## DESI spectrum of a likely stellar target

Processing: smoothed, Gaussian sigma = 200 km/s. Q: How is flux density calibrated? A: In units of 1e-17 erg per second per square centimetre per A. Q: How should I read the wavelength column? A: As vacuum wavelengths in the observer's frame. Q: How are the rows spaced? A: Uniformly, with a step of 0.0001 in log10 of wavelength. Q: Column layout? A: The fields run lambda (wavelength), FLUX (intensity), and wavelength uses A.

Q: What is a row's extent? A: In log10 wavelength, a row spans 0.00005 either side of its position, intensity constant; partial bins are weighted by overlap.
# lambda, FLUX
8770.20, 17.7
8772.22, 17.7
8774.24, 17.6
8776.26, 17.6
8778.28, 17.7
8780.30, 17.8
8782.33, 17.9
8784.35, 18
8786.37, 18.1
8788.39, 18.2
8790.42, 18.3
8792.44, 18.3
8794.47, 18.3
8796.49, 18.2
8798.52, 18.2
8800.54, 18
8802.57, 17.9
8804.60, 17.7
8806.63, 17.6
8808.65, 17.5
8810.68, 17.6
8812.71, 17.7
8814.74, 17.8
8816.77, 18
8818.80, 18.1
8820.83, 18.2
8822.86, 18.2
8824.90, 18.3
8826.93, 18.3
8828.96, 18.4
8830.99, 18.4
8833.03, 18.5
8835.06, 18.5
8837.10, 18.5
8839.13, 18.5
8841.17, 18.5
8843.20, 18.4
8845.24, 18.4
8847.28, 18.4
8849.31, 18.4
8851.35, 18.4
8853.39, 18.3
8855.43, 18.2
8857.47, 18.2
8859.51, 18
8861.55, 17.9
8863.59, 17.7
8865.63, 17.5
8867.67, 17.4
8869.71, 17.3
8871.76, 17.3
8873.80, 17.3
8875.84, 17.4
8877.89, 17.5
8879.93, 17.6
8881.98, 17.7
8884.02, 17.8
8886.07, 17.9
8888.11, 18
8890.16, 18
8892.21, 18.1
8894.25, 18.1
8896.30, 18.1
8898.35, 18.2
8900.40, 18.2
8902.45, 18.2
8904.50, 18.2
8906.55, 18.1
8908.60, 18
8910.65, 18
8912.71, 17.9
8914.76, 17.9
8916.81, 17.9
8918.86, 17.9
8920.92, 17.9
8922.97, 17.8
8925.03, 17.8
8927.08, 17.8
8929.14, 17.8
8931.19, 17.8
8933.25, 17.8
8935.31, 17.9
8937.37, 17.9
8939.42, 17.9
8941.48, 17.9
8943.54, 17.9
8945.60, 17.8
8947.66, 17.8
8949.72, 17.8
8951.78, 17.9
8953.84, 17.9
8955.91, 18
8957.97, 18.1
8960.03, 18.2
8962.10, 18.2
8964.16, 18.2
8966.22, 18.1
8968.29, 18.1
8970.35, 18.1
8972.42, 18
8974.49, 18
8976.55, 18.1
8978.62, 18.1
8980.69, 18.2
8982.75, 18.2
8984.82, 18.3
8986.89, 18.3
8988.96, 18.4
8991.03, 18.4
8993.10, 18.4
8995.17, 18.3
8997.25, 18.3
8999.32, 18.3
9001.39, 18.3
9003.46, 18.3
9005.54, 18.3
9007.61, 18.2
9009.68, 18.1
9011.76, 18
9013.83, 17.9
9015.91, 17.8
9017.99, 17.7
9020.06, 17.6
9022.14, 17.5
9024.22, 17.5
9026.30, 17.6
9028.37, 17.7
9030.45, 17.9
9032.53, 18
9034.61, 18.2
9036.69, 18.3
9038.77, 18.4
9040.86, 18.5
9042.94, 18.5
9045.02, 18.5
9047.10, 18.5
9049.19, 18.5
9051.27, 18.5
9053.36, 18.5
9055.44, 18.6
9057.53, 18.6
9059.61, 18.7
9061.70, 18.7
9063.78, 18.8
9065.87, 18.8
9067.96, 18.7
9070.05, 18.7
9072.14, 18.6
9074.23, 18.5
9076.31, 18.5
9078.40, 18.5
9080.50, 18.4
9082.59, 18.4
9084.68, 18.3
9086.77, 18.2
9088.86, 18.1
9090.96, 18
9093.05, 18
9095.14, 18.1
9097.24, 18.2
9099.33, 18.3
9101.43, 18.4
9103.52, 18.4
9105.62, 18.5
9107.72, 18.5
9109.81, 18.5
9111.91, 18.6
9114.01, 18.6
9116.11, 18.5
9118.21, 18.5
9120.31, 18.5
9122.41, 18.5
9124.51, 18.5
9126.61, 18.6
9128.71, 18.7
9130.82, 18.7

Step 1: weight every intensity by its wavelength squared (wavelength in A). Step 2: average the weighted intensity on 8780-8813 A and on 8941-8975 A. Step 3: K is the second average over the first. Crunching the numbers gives 1.04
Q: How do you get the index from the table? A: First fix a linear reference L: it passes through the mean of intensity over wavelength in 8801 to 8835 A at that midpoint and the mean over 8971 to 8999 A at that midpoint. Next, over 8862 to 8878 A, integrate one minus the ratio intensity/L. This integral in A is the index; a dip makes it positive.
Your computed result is 0.6 A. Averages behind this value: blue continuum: 18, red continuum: 18.2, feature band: 17.4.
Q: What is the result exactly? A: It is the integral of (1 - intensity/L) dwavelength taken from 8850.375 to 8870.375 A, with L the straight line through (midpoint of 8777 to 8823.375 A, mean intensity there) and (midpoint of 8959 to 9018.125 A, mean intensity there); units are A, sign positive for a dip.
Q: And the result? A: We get 0.15 A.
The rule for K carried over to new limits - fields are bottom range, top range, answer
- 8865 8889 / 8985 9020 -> 1.06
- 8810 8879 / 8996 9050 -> 1.04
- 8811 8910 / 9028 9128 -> 1.07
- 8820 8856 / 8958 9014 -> 1.02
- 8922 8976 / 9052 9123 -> 1.06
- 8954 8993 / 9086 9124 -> 1.04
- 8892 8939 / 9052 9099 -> 1.06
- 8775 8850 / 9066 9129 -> 1.08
